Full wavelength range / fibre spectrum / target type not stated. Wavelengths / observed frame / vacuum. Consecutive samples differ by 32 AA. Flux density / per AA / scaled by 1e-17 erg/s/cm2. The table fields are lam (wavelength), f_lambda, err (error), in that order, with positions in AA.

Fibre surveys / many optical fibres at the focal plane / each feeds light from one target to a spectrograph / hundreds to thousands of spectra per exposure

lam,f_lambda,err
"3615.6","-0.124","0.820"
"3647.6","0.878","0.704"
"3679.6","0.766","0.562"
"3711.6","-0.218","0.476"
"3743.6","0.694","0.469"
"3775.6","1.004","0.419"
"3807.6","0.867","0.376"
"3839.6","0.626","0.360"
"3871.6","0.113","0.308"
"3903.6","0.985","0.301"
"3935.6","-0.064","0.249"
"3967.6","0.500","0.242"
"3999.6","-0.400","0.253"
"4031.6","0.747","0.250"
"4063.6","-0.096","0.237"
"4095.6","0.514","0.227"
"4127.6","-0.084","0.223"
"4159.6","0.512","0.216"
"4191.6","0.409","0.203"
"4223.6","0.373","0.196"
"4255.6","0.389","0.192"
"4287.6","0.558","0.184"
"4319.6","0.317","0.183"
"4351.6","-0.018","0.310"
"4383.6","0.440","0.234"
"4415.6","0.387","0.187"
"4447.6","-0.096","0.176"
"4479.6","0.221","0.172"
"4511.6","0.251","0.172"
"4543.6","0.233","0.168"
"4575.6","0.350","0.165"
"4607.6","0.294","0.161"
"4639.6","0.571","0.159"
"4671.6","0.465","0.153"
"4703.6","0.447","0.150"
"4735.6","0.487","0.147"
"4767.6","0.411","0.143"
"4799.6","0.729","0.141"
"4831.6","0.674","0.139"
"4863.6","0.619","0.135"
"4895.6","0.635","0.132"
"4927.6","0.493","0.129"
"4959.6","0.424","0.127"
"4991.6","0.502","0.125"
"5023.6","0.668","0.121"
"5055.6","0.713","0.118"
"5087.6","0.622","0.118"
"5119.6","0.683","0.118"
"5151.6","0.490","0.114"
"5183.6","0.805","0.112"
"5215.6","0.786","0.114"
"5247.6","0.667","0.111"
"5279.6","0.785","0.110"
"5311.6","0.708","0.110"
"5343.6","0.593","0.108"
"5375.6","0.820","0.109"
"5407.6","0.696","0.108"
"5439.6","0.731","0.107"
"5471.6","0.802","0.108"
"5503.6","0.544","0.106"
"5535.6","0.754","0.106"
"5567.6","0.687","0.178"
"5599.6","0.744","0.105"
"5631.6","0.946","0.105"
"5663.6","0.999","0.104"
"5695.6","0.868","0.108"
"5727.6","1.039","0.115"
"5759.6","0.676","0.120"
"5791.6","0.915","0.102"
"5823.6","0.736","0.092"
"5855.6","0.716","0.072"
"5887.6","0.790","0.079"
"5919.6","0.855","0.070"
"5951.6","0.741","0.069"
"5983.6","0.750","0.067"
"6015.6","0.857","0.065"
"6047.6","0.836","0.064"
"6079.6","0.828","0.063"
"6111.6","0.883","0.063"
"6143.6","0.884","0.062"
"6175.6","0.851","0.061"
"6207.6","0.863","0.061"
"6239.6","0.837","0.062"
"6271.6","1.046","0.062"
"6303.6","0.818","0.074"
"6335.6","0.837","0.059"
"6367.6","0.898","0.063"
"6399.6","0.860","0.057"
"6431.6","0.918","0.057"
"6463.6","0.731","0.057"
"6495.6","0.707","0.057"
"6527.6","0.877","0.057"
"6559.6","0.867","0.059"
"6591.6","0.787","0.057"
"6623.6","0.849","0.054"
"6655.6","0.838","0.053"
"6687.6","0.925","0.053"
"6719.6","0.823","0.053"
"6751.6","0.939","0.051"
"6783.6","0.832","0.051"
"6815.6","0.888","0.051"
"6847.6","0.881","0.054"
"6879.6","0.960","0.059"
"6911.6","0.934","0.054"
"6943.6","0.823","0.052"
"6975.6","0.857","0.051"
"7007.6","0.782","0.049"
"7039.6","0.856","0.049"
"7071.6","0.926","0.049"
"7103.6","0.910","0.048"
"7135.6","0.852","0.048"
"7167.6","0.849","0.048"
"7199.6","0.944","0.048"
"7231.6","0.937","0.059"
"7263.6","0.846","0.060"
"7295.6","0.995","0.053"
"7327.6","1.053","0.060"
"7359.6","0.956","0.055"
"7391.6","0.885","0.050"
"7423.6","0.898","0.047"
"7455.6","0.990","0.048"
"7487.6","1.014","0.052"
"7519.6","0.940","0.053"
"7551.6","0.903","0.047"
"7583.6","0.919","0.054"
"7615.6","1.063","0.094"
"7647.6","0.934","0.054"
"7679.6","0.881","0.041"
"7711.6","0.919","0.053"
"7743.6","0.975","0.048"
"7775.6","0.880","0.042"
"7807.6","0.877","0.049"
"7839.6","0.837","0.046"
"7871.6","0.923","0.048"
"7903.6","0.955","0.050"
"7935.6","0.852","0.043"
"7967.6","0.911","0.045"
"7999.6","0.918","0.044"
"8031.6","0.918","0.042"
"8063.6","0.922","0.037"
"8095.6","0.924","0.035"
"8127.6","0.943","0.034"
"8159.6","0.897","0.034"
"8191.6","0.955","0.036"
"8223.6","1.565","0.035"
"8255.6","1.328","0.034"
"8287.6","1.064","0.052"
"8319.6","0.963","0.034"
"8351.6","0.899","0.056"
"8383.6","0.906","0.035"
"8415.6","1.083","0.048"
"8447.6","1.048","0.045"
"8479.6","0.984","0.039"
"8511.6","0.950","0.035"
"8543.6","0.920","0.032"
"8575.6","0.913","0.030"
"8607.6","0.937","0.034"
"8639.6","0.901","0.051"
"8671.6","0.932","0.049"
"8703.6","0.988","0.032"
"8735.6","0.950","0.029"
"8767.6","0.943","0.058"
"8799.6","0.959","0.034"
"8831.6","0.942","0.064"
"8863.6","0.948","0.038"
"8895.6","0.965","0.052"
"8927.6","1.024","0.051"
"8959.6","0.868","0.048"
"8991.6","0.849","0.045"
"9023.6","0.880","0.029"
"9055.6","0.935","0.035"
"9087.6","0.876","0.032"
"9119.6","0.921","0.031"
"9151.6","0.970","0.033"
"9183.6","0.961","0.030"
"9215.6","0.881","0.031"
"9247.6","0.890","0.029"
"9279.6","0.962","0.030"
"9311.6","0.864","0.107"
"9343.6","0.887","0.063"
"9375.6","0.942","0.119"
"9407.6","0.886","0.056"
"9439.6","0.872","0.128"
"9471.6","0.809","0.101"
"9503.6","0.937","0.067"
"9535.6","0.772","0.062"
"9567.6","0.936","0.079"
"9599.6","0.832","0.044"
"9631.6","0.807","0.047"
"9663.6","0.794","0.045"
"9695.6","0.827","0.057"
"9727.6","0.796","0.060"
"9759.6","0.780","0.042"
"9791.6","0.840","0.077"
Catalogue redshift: 0.25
